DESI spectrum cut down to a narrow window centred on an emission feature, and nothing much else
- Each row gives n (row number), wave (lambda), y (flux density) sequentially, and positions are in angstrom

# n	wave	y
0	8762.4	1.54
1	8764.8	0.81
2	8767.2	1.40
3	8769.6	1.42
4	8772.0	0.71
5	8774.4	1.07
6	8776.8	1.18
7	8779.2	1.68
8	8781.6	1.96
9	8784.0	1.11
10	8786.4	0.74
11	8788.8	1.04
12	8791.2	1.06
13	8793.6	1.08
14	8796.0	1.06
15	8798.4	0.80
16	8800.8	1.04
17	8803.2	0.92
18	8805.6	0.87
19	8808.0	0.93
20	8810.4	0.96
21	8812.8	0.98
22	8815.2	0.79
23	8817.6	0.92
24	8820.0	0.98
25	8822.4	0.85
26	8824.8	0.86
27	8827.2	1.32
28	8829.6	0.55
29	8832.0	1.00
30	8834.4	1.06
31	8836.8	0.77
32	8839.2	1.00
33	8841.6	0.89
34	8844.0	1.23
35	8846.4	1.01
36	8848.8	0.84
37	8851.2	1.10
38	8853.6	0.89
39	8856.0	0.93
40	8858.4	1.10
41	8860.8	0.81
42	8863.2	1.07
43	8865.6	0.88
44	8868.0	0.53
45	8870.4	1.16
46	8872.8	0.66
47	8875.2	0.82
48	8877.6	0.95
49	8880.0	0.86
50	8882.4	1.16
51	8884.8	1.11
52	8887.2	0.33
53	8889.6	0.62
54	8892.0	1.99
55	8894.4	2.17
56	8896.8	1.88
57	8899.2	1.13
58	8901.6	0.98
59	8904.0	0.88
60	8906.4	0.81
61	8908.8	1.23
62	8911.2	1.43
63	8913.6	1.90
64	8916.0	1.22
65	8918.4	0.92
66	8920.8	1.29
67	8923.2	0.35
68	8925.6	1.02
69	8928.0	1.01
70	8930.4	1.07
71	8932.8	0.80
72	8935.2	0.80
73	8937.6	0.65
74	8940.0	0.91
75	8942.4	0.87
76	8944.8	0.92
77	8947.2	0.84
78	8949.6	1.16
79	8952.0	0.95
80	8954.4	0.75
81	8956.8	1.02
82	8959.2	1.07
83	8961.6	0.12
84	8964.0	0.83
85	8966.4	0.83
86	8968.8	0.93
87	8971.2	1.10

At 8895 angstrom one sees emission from [S II] 6716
